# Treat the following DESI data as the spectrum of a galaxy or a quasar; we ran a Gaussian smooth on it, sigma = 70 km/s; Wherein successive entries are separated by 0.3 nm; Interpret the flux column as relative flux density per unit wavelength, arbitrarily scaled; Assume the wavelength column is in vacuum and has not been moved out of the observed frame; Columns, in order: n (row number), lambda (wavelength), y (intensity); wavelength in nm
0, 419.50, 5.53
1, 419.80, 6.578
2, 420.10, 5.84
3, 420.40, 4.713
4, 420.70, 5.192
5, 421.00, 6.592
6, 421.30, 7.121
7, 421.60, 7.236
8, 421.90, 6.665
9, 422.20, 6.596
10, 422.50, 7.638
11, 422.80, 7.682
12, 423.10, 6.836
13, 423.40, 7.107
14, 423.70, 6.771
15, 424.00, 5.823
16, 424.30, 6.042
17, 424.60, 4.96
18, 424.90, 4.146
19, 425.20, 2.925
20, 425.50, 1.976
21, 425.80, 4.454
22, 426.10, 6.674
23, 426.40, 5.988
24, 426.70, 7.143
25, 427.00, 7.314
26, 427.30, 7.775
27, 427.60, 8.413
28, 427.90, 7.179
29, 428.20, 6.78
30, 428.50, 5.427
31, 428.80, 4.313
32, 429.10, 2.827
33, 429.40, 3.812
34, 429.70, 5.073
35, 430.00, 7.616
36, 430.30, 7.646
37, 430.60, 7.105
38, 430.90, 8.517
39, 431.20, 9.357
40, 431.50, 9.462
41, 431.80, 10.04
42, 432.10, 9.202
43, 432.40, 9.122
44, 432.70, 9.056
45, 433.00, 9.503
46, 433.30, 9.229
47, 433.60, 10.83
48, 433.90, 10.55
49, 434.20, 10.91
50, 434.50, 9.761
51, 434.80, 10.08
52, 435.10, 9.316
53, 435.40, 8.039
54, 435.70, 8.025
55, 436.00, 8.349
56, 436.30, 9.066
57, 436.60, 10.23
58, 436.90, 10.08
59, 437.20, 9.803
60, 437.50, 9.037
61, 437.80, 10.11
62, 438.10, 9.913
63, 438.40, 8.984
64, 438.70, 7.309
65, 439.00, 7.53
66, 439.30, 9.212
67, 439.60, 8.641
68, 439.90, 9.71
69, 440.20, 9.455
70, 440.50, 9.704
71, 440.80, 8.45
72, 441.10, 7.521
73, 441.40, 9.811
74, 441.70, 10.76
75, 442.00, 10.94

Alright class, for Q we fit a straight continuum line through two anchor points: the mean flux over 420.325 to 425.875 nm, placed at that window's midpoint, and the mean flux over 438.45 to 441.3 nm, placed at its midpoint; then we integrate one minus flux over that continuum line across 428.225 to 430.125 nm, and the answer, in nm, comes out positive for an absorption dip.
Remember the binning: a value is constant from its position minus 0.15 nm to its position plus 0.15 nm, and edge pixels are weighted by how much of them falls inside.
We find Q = 0.534 nm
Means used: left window 5.85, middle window 4.94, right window 8.65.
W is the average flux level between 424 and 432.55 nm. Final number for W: 6.46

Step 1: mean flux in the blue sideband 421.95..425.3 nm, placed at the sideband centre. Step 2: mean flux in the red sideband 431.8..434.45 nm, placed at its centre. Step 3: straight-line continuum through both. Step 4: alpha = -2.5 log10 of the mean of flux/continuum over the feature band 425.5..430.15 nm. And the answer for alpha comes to 0.28 mag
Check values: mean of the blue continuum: 6.11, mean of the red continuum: 9.81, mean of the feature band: 5.92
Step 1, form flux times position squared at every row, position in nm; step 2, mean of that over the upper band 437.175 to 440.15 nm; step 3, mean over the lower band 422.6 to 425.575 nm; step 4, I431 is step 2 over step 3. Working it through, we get 1.7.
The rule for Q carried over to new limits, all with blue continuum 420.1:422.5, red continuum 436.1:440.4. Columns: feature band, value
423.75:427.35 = 0.855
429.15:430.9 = 0.357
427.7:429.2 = 0.408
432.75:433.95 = -0.216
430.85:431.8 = -0.150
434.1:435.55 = -0.159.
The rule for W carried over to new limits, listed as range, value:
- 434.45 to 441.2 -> 9.06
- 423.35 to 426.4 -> 5.07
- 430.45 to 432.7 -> 8.98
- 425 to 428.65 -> 5.98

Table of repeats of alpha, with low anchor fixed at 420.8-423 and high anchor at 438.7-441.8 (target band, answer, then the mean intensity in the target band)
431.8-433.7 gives -0.16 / 9.5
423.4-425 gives 0.26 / 5.74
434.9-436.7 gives -0.04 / 8.83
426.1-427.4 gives 0.08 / 6.98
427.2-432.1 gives 0.12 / 7.02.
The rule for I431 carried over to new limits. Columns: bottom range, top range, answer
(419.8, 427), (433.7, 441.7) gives 1.66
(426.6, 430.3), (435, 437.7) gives 1.53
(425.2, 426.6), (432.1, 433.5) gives 2.06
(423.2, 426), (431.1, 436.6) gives 1.99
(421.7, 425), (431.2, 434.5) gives 1.59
